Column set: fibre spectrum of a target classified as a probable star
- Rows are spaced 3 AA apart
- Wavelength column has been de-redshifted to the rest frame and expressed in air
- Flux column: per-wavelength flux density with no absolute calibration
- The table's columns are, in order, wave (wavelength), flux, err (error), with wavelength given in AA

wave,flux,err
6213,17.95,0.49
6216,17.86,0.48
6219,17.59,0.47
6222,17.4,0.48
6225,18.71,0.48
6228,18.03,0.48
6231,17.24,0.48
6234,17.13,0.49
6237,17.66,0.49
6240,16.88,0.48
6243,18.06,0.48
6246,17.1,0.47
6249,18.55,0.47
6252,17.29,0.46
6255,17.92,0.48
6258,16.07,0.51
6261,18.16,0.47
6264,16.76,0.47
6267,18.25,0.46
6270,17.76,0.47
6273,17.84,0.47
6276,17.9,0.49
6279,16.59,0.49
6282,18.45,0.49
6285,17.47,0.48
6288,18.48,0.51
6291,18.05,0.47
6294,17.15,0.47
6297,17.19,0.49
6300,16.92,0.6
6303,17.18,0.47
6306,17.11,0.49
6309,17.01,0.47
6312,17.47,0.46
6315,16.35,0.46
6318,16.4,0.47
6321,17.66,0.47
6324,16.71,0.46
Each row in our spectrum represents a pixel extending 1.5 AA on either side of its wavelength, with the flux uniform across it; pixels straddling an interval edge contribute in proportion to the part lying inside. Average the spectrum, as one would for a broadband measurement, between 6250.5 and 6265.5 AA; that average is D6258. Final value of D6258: 17.2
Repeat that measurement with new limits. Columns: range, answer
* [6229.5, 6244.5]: 17.4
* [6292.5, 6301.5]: 17.1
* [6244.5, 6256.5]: 17.7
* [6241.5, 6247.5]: 17.6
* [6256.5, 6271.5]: 17.4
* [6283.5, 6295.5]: 17.8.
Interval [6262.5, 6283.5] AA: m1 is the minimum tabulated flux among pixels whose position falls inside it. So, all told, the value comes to 16.59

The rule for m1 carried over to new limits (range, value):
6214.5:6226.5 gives 17.4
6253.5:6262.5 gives 16.07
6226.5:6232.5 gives 17.24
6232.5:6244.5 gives 16.88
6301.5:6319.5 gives 16.35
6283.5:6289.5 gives 17.47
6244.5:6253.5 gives 17.1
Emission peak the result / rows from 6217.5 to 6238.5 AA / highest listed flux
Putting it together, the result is 18.71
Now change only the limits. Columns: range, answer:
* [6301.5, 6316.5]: 17.47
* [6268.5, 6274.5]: 17.84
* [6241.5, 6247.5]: 18.06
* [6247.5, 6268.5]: 18.55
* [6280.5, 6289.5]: 18.48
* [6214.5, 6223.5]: 17.86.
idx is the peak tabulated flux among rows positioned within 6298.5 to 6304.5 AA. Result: 17.18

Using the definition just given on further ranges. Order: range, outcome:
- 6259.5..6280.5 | 18.25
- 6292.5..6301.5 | 17.19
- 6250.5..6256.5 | 17.92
